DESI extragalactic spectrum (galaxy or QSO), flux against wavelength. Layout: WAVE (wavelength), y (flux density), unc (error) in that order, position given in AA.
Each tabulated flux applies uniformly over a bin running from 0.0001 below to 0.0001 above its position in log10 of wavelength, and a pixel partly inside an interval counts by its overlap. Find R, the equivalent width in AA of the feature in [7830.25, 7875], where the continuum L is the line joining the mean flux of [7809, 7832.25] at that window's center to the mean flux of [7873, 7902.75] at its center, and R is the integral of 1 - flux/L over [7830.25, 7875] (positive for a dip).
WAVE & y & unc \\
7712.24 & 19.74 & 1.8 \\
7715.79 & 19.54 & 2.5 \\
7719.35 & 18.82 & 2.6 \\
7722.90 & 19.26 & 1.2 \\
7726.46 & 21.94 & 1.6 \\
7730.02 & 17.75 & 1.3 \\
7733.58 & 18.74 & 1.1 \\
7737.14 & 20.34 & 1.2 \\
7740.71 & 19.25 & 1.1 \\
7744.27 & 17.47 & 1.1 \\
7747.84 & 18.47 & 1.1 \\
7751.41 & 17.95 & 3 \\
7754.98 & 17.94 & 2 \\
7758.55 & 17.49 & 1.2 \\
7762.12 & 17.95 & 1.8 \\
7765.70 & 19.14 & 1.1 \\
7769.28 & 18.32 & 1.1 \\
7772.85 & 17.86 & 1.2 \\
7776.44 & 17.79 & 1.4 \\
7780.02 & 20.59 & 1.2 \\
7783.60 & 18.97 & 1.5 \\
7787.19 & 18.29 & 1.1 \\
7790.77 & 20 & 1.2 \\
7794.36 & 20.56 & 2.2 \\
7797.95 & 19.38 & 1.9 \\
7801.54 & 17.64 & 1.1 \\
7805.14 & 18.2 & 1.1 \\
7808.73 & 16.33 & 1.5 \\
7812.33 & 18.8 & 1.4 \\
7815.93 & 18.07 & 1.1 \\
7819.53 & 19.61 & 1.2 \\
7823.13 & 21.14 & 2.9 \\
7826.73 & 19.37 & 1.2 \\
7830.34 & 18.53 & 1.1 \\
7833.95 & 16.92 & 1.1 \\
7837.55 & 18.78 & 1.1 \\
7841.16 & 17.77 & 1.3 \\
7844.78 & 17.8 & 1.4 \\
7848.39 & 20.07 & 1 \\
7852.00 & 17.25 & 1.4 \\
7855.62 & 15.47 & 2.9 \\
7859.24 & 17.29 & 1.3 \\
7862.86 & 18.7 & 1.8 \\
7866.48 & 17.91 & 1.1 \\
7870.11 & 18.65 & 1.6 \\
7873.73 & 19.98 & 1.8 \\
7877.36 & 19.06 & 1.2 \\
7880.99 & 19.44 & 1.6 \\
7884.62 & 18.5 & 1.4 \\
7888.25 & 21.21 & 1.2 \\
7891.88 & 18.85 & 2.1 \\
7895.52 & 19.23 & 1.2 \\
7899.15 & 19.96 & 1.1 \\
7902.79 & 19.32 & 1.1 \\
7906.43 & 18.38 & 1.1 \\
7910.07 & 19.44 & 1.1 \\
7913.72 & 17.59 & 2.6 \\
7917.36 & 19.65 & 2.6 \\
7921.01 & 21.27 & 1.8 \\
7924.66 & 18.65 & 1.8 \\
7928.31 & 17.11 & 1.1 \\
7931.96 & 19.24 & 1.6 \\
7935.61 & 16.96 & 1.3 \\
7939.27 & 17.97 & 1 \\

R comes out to 2.8 AA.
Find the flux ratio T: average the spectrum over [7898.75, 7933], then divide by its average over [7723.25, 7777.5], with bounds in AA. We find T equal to 1.0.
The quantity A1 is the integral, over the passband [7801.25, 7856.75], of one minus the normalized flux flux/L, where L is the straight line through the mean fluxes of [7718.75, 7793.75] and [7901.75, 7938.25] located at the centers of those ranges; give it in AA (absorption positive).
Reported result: 1.4 AA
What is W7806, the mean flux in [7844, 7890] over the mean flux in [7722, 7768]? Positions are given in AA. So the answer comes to 0.99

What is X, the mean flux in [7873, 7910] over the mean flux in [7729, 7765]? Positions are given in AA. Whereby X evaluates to 1.05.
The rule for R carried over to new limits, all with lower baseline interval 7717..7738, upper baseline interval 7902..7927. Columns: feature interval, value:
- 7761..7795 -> 0.78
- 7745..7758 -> 0.93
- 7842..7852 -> 0.38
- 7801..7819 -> 1.26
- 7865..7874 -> 0.24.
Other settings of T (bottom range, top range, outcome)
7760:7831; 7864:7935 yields 1.01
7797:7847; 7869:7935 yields 1.04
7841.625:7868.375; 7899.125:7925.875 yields 1.08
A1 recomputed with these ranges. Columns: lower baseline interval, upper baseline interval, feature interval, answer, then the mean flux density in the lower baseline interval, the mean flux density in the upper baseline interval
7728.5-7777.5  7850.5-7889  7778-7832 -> -1.92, 18.3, 18.4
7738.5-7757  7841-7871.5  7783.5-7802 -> -1.20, 18.3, 17.9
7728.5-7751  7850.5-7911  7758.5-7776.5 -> 0.46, 18.6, 18.7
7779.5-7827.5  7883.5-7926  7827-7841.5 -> 0.73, 19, 19.4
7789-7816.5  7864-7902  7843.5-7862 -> 1.37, 18.6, 19.3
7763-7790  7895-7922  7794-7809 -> 0.33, 18.7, 19.3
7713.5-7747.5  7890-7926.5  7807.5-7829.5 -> 0.33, 19.2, 19.2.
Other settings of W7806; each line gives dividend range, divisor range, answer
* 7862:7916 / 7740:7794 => 1.03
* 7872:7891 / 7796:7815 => 1.08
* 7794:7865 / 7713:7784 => 0.98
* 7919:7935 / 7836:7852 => 1.03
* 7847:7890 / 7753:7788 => 1.01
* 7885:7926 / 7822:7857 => 1.06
